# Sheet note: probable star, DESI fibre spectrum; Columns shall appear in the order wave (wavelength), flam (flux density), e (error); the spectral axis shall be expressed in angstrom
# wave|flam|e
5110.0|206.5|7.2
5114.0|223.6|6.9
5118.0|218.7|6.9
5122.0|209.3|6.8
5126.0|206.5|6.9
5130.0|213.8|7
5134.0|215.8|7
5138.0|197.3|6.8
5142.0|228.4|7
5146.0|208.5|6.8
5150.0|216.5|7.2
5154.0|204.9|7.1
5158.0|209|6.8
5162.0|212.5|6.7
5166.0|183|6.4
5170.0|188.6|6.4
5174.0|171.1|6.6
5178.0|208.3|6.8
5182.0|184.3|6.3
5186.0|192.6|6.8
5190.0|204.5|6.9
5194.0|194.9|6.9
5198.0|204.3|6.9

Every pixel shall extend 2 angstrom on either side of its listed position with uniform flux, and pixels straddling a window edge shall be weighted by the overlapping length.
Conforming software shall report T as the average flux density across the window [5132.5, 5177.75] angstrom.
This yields 203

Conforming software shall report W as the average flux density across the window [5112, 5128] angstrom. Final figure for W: 215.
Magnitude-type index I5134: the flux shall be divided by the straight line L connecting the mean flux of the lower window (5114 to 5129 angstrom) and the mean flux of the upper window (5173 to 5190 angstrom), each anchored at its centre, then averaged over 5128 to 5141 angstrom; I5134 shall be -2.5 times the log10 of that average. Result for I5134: -0.01 mag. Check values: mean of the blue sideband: 213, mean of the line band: 210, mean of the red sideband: 192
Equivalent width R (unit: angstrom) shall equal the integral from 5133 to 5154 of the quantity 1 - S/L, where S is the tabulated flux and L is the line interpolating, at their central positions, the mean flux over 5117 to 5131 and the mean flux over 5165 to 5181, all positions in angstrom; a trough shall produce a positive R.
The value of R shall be -1.1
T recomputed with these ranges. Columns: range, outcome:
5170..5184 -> 188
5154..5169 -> 201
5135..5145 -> 213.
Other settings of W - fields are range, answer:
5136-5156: 211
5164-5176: 181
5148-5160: 210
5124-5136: 212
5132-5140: 207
